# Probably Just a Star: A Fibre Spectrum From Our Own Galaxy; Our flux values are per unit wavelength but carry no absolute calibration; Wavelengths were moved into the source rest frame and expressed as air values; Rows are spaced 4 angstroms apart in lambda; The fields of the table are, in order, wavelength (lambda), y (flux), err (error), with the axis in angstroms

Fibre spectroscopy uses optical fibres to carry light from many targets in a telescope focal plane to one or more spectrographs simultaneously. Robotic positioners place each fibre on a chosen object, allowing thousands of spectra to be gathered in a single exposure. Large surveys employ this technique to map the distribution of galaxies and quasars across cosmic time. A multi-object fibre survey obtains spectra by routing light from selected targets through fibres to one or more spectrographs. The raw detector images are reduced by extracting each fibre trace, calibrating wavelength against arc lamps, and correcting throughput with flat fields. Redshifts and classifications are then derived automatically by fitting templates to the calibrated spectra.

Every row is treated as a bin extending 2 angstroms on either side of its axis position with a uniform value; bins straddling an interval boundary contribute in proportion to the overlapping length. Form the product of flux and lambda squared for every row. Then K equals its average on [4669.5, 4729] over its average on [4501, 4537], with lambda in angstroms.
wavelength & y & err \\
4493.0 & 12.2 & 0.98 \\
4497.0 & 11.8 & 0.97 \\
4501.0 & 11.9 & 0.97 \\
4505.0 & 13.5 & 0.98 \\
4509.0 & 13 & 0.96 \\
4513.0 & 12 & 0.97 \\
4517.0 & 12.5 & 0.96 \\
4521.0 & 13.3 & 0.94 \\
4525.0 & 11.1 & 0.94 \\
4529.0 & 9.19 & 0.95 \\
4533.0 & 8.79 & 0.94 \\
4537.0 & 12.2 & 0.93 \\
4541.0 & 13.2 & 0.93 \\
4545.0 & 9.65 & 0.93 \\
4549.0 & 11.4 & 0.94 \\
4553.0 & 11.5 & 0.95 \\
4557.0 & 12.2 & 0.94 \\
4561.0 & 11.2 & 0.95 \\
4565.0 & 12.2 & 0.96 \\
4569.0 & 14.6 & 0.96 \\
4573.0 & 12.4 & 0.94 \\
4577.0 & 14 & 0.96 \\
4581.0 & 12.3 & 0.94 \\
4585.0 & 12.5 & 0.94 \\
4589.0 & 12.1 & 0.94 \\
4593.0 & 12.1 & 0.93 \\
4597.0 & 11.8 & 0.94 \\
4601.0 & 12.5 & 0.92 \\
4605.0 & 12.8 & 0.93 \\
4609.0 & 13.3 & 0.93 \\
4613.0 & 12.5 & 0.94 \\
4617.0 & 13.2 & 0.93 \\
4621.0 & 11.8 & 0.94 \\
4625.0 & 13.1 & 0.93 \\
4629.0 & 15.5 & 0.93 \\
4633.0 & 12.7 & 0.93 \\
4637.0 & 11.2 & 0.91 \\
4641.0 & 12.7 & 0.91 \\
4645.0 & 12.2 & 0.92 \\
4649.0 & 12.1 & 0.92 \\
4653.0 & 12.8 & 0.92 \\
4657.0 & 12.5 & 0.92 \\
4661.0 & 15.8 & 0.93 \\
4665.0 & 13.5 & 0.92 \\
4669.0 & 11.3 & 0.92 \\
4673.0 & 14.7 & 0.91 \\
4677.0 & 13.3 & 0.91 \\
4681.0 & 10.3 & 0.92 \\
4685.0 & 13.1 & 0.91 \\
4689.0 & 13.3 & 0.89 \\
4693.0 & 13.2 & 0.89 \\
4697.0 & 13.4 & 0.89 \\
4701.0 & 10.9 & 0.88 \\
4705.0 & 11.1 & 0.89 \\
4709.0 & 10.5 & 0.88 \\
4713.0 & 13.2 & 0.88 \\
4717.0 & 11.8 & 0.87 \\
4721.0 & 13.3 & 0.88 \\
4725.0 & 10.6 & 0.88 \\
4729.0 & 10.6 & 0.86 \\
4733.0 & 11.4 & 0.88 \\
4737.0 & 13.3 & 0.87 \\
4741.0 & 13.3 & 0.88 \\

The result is 1.13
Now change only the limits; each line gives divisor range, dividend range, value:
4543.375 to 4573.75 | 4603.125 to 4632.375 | 1.13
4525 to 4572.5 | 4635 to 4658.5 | 1.11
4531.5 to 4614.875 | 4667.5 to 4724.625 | 1.07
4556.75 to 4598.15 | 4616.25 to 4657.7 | 1.04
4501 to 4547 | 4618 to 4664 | 1.17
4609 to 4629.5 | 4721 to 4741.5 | 0.95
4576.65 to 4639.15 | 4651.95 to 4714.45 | 1.03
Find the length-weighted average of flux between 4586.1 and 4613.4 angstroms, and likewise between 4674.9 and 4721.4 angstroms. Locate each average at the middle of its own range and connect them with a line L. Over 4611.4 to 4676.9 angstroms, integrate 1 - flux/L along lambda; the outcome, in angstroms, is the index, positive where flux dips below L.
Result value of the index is -3.3 angstroms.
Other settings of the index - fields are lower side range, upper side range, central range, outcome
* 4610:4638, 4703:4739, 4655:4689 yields -2.0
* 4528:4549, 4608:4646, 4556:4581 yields -2.8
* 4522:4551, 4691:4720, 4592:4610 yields -1.8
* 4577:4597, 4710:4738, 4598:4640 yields -1.9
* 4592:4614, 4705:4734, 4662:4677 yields -1.7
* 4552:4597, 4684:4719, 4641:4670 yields -1.4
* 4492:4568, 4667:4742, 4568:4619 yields -3.5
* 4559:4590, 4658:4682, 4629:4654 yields 1.1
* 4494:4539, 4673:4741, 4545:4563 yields 0.7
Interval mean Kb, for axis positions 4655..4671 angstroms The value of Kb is 13.3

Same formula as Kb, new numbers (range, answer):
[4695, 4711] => 11.5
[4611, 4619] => 12.8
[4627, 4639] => 13.1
